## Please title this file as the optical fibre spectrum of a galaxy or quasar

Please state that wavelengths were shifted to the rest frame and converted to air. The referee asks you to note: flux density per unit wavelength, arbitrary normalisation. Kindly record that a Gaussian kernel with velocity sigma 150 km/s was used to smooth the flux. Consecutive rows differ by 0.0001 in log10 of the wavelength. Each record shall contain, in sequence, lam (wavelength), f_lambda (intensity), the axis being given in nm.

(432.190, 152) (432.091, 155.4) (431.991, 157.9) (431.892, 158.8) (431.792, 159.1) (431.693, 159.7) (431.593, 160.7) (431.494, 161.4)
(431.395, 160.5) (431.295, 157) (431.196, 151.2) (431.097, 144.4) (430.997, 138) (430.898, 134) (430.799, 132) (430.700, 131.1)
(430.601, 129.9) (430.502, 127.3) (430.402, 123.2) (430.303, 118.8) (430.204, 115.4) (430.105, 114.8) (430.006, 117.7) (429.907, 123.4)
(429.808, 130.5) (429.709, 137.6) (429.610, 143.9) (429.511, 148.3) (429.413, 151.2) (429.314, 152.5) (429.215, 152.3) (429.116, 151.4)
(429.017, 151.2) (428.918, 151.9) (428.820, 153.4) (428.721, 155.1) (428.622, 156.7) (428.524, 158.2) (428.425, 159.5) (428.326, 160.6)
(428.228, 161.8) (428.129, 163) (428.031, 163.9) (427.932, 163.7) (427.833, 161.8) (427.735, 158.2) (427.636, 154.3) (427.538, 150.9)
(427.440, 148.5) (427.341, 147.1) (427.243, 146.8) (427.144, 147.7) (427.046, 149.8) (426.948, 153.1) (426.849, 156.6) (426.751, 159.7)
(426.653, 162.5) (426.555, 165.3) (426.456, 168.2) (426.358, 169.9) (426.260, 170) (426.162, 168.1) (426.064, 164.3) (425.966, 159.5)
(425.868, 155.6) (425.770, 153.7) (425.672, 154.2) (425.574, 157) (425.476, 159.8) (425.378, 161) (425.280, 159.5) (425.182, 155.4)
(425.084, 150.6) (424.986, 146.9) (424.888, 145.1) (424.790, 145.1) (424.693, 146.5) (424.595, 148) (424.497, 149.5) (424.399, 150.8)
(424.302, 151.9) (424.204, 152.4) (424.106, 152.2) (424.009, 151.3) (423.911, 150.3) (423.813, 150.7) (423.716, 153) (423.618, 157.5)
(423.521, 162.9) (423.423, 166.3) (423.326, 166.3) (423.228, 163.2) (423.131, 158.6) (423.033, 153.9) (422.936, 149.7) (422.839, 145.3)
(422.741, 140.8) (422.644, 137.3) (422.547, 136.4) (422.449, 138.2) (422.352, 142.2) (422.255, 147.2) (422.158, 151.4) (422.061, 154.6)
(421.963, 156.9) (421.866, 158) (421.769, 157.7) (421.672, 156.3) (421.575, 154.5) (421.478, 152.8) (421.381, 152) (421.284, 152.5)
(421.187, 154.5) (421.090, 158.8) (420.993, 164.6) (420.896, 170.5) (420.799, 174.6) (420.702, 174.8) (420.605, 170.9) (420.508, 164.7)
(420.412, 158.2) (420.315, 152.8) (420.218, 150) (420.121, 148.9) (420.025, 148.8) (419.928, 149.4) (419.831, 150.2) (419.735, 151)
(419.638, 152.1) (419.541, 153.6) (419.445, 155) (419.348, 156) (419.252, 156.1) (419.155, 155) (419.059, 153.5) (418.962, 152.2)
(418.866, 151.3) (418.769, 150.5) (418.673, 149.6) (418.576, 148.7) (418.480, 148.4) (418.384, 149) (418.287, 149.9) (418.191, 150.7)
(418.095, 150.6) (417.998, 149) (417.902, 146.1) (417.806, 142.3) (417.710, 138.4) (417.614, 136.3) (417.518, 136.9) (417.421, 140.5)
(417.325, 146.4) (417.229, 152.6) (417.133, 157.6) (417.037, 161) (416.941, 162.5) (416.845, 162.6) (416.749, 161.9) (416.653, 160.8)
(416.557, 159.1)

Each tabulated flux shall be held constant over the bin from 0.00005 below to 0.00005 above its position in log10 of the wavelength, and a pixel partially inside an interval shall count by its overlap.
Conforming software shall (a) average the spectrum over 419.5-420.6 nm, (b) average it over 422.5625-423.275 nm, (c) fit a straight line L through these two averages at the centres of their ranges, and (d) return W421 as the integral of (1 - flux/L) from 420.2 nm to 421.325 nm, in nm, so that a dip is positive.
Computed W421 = -0.08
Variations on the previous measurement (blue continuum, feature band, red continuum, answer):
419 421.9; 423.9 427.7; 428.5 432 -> -0.14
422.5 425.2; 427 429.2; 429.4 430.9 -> -0.30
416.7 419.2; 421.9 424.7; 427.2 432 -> -0.05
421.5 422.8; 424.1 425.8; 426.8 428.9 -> 0.00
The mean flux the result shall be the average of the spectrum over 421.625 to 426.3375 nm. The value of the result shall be 154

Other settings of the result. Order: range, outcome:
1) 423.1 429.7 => 156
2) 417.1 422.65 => 152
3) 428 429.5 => 156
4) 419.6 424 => 155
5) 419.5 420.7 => 155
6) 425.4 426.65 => 162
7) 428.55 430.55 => 139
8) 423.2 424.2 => 157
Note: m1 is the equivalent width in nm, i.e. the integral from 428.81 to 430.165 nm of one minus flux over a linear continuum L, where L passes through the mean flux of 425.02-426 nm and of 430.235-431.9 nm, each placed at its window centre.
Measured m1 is 0.06 nm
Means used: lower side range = 156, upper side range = 143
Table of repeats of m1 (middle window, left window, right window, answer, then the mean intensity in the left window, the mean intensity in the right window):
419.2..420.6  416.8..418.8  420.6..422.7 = -0.015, 149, 155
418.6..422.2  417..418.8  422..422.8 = -0.265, 148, 144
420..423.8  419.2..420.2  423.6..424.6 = -0.088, 152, 152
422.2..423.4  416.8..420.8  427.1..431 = 0.005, 152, 145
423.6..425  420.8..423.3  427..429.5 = 0.032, 153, 155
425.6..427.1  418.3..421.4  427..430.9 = -0.127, 156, 145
